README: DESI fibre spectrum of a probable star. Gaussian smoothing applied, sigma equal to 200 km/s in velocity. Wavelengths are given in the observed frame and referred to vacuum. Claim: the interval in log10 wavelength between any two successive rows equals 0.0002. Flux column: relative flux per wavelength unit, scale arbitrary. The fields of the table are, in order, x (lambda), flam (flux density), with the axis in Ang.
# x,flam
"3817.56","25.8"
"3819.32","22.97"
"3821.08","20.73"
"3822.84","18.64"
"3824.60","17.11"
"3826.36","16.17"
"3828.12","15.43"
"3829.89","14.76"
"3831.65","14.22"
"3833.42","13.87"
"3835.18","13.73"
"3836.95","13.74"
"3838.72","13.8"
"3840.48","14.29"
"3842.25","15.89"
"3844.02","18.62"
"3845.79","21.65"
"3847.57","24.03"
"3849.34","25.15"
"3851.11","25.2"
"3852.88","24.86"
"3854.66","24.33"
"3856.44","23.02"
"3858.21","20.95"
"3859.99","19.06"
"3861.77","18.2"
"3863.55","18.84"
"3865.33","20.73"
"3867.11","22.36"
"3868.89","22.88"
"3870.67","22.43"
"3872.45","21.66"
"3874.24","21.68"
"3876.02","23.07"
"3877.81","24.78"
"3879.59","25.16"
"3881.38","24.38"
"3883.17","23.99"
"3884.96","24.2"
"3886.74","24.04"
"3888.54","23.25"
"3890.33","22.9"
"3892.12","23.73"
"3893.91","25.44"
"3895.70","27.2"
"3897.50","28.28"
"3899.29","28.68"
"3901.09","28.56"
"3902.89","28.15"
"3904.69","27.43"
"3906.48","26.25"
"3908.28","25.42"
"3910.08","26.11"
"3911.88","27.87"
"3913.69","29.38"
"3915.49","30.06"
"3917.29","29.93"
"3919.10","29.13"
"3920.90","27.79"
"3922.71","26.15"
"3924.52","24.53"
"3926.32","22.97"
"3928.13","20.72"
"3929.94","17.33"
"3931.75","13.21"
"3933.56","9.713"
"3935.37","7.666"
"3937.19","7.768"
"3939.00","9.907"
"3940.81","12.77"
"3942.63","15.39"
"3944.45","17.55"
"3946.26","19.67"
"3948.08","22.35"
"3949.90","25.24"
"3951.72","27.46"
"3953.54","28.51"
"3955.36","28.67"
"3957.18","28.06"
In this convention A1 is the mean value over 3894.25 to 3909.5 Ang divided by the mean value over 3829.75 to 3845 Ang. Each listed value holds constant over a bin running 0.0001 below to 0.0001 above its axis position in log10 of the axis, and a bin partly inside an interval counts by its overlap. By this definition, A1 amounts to 1.85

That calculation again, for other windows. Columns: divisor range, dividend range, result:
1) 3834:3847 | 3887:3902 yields 1.61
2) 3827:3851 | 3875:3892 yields 1.40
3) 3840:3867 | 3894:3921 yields 1.32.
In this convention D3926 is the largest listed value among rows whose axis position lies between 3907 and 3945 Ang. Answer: 30.06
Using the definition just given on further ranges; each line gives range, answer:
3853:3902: 28.68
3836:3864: 25.2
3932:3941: 12.77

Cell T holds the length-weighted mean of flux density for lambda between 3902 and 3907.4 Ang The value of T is 27.3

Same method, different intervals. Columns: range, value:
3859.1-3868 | 19.8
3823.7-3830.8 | 15.9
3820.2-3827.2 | 18.2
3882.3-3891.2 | 23.7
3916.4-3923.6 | 28.2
